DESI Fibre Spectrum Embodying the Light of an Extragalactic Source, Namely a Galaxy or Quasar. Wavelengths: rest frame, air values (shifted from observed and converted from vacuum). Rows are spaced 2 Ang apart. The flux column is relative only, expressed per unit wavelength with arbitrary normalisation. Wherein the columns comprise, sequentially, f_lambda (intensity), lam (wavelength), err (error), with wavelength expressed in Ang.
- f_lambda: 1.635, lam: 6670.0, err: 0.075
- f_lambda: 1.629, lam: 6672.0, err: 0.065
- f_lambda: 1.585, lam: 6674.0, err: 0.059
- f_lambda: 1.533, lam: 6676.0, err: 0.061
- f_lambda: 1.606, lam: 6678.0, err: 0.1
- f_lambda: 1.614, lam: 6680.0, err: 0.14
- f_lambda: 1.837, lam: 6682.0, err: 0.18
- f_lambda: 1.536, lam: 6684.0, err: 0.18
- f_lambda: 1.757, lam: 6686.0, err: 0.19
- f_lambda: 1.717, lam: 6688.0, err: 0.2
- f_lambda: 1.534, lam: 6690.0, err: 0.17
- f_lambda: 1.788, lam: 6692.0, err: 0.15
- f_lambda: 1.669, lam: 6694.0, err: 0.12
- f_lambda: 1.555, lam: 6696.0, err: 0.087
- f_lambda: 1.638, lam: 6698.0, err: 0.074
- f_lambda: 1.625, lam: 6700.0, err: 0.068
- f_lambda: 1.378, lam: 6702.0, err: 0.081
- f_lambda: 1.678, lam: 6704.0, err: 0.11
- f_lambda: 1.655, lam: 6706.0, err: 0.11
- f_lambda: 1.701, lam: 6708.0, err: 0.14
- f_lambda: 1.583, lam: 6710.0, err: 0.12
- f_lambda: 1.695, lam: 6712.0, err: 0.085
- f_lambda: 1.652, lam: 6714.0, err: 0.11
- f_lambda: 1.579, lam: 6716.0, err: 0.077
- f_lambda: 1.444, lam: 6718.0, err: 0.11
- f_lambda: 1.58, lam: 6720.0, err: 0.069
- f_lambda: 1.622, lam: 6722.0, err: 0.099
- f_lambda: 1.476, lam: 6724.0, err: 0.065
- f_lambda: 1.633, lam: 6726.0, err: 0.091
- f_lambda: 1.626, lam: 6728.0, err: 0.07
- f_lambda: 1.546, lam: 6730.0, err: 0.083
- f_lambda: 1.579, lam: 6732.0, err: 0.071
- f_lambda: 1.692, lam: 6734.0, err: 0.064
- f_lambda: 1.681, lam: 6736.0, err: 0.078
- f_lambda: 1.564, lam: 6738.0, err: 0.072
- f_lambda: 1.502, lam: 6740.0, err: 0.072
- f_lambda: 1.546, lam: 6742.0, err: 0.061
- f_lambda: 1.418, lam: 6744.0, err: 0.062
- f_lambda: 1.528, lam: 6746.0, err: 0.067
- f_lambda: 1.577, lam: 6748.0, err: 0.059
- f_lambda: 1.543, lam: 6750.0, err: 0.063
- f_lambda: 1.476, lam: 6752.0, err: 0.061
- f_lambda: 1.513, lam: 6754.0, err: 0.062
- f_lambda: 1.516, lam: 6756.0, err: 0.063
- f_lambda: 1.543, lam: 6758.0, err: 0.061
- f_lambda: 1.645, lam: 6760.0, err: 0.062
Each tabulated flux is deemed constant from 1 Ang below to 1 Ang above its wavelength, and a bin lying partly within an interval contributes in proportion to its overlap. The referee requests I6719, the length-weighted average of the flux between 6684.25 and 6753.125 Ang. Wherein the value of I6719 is 1.59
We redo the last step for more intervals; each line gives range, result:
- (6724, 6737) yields 1.61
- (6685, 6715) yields 1.64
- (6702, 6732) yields 1.6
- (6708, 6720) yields 1.6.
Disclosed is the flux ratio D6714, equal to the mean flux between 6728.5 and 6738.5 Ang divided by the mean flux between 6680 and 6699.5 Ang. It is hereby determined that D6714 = 1.0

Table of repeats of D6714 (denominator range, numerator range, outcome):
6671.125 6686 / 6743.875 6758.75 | 0.93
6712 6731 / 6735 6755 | 0.97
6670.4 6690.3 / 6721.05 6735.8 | 0.98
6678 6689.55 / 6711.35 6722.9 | 0.95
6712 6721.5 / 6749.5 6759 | 0.96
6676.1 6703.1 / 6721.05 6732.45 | 0.97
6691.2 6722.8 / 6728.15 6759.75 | 0.96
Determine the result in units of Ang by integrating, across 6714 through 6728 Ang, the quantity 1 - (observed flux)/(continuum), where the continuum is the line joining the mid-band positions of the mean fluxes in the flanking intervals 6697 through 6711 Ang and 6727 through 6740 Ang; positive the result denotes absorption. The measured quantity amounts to 0.3 Ang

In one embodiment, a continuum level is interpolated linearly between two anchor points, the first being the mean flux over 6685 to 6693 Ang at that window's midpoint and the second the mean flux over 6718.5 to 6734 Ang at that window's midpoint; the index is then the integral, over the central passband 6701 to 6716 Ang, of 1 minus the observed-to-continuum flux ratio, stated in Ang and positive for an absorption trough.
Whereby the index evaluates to 0.2 Ang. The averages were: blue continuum 1.7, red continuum 1.58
